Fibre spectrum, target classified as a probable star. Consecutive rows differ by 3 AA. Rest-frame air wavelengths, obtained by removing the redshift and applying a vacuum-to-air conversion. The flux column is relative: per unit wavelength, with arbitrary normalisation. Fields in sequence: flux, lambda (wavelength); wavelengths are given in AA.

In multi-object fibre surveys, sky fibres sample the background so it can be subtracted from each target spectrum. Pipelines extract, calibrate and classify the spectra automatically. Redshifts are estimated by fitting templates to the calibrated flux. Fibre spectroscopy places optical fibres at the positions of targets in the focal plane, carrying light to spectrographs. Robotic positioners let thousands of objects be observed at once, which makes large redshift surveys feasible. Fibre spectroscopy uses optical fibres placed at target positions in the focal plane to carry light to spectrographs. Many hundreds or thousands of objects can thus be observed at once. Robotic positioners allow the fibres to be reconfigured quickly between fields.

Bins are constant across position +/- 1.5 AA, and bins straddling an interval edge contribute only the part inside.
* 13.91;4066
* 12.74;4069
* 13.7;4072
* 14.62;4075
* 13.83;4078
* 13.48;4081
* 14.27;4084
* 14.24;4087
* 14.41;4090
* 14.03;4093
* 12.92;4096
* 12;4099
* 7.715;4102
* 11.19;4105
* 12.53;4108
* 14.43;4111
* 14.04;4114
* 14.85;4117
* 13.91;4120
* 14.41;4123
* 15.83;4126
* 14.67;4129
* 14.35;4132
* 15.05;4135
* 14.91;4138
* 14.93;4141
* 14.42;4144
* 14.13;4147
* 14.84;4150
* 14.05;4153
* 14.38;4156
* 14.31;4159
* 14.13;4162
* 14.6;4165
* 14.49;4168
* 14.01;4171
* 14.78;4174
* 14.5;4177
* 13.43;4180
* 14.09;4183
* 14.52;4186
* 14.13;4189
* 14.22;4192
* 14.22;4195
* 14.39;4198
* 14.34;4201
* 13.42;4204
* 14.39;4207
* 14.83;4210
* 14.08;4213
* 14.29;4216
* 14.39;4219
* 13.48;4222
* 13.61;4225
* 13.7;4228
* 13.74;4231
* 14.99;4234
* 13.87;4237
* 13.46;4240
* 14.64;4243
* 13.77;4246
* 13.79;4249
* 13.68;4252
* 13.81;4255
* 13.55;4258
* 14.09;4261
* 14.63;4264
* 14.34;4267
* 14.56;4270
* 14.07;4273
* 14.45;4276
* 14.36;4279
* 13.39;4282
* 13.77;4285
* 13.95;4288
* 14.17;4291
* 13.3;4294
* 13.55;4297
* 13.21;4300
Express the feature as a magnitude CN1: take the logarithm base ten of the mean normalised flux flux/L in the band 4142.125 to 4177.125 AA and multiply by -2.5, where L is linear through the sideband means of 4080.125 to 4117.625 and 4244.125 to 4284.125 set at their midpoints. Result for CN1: -0.08 mag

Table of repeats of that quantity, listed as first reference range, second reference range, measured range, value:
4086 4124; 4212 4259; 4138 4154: -0.091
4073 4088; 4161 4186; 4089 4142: 0.038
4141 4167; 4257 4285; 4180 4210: 0.009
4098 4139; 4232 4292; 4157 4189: -0.041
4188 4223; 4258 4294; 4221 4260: 0.022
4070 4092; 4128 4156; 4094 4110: 0.235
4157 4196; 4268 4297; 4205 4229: 0.005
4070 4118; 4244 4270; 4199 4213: -0.036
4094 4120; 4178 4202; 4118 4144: -0.133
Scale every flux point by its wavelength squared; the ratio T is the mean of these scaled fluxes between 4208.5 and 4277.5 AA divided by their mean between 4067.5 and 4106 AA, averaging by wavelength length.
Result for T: 1.16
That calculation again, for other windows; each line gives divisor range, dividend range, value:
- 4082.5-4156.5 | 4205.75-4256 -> 1.07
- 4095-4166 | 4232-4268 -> 1.07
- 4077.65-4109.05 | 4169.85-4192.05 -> 1.16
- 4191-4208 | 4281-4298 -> 1.01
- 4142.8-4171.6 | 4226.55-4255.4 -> 1.01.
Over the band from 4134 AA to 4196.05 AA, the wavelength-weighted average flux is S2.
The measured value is 14.4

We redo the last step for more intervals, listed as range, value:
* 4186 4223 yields 14.2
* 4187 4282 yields 14.1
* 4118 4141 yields 14.7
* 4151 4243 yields 14.2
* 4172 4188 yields 14.3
